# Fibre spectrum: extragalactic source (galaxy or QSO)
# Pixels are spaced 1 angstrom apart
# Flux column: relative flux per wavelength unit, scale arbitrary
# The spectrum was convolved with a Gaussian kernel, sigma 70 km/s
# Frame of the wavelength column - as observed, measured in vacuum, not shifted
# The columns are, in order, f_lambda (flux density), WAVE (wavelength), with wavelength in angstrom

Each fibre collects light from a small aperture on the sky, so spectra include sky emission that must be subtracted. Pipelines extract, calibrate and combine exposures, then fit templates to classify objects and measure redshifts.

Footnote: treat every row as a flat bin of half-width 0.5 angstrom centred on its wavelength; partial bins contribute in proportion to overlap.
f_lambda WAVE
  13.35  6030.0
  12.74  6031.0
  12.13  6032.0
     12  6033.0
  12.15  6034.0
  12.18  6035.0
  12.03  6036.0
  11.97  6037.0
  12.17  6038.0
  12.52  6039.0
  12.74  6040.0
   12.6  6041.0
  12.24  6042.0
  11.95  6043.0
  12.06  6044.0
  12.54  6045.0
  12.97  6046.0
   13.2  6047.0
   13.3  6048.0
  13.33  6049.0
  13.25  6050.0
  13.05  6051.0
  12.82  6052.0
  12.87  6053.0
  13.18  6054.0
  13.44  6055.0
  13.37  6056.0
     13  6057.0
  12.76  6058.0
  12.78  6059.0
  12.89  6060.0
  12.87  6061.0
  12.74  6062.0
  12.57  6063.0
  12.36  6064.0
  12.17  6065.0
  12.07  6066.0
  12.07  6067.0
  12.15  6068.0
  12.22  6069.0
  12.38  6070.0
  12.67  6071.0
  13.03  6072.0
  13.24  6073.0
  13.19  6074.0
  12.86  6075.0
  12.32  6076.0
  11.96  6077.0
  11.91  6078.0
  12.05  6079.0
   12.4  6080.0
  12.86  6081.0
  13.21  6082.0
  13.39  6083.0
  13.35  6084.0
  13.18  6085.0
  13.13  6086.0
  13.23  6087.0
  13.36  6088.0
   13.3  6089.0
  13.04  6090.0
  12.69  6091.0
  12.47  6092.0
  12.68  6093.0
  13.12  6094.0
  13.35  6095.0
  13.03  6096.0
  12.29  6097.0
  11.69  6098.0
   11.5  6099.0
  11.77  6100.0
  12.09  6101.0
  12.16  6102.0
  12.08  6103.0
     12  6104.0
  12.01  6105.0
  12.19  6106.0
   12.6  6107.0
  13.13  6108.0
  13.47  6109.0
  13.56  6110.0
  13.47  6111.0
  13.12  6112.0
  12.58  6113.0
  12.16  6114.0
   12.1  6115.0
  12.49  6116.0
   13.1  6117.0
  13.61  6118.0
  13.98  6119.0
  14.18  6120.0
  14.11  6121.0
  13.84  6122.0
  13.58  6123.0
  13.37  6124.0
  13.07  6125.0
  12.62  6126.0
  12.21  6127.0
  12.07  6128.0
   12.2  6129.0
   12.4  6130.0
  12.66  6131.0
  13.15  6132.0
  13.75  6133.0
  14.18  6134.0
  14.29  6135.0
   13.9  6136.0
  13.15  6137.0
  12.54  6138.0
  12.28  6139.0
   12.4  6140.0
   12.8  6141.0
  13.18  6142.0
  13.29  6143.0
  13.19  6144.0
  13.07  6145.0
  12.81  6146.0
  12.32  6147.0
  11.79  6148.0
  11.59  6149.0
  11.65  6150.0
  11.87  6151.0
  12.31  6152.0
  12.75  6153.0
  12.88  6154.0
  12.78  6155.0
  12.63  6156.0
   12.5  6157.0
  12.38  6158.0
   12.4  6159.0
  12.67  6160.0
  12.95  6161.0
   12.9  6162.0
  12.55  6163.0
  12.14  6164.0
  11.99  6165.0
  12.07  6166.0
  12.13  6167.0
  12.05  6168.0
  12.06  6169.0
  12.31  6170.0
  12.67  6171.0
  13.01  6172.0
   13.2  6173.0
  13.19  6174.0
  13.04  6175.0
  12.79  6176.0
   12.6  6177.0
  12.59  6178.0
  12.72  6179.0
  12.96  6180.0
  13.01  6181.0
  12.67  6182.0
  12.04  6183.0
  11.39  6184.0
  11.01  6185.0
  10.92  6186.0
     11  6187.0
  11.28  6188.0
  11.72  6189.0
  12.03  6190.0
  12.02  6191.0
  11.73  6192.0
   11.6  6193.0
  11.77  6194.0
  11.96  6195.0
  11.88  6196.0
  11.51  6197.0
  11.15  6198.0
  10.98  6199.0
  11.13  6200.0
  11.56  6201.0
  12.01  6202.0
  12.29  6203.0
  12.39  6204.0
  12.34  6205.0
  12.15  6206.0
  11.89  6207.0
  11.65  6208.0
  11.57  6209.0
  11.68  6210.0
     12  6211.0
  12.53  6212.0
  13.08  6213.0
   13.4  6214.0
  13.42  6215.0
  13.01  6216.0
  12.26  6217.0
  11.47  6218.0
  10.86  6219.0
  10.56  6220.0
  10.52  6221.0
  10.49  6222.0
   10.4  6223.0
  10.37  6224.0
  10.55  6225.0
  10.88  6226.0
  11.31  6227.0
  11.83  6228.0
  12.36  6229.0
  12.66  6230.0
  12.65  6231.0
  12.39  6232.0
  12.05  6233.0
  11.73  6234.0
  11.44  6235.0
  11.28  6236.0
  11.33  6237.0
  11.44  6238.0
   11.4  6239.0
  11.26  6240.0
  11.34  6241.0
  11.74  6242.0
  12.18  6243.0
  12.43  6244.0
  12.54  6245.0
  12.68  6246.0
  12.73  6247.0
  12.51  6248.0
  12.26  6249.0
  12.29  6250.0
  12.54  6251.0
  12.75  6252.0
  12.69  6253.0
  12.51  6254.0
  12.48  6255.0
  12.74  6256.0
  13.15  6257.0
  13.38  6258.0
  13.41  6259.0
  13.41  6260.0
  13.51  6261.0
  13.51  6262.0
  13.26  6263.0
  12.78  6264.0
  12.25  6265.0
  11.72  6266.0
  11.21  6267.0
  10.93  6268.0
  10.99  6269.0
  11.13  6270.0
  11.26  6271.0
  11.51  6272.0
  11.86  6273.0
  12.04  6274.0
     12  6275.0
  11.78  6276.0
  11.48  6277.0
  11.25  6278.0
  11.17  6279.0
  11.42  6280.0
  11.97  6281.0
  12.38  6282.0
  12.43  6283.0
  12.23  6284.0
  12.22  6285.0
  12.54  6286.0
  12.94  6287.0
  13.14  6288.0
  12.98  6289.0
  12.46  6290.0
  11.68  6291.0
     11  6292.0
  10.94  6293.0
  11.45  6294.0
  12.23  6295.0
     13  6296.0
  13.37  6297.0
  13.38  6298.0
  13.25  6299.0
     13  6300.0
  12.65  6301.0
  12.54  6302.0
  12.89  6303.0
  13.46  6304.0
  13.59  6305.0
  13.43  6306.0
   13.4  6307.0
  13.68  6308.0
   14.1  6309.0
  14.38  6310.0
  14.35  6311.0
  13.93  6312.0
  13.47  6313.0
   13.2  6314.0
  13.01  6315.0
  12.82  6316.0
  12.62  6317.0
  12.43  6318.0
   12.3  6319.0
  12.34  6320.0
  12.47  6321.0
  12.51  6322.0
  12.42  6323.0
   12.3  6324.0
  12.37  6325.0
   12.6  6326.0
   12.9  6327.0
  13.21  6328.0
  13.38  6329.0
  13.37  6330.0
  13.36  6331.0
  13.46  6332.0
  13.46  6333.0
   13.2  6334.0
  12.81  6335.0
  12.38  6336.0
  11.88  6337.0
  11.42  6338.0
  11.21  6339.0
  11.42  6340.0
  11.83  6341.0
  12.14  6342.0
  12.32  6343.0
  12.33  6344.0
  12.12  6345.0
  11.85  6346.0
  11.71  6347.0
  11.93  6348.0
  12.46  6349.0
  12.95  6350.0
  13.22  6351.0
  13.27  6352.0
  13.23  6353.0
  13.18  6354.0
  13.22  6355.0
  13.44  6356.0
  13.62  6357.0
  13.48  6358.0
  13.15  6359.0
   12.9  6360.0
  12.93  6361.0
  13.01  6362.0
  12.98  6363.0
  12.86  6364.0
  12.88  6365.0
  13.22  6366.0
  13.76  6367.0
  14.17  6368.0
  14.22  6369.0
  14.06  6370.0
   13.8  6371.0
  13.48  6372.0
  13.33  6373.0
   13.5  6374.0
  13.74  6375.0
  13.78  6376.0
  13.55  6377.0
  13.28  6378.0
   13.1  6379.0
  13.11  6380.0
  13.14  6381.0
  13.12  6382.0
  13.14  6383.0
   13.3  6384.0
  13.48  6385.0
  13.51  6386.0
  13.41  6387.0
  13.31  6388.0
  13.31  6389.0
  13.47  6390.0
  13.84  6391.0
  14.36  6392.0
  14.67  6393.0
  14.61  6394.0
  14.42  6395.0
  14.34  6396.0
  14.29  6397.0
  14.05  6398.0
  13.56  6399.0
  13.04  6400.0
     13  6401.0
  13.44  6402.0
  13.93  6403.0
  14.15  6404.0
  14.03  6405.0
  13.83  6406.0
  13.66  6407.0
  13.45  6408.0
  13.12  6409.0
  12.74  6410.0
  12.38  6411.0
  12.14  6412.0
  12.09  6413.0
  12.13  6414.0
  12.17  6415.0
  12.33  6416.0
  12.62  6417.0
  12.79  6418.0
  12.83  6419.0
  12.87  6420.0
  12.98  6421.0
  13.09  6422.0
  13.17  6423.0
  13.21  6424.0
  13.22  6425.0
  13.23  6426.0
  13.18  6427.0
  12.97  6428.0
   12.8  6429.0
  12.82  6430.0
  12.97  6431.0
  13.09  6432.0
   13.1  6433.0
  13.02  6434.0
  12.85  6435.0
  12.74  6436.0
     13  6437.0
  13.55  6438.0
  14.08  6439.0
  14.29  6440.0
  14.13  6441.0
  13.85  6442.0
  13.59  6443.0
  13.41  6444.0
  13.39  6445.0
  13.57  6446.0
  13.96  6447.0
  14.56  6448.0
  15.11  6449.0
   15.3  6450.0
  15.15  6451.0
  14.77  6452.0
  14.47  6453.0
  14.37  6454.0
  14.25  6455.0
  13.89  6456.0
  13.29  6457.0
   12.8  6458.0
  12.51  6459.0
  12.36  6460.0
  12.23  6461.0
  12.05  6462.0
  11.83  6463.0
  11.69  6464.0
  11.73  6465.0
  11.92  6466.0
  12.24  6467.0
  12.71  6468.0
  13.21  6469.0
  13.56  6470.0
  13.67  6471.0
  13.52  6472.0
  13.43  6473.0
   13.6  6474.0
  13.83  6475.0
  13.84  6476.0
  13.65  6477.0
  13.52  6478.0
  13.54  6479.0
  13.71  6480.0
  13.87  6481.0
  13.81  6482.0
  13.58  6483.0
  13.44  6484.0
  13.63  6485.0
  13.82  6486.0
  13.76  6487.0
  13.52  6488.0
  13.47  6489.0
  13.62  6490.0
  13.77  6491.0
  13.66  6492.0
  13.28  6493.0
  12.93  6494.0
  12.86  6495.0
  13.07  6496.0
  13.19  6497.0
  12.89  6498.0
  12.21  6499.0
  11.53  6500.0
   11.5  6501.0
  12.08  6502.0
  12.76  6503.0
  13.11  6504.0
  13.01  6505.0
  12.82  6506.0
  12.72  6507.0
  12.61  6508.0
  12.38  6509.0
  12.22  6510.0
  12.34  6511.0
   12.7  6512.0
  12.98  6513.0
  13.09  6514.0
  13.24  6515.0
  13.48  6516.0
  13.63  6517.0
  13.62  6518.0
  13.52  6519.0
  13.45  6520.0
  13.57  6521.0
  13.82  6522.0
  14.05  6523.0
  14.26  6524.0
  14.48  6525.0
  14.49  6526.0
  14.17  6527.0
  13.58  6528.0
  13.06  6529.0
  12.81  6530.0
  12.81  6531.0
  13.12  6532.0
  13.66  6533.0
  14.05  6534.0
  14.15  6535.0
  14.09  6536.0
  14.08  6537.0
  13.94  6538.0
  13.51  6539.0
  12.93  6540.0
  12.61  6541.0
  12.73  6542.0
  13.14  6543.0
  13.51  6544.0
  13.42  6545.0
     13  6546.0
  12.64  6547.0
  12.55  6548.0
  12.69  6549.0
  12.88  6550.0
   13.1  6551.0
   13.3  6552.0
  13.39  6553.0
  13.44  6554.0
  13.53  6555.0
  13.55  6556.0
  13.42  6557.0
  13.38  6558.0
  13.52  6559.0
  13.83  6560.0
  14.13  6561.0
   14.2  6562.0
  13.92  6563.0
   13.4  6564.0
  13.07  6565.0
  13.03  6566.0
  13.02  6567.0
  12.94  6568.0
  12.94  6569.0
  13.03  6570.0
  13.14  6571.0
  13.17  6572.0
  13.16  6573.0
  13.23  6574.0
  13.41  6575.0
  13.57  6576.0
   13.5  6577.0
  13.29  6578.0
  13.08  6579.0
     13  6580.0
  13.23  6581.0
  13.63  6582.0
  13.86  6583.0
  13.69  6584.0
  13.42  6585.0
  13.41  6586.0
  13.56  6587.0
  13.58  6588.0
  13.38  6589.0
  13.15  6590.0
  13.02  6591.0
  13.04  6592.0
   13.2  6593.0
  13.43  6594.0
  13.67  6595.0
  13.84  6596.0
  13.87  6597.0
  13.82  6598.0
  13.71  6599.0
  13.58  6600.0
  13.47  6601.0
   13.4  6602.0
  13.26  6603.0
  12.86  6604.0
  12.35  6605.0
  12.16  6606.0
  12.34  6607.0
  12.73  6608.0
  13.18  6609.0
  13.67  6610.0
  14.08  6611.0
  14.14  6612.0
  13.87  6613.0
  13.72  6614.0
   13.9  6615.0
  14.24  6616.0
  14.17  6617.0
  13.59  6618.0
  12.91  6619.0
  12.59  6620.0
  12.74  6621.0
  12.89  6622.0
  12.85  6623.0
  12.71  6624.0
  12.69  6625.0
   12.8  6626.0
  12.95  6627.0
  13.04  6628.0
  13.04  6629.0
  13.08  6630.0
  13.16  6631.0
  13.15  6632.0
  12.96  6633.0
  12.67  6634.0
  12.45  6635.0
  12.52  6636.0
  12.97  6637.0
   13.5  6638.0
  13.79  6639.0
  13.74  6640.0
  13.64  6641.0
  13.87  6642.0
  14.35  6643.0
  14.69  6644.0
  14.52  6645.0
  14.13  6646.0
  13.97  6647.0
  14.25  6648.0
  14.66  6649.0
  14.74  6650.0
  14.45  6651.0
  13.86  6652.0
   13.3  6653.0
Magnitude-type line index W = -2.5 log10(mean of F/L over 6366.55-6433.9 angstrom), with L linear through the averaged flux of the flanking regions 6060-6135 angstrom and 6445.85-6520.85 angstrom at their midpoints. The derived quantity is -0.02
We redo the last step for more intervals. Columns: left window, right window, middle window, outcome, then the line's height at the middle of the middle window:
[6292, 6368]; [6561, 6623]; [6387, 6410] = -0.07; 13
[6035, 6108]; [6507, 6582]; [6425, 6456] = -0.04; 13.2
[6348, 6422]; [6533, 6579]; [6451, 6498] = 0.00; 13.3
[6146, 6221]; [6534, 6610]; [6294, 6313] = -0.07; 12.5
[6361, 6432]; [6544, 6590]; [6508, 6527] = -0.01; 13.3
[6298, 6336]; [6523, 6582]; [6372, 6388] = -0.02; 13.2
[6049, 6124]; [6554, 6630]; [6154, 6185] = 0.03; 12.9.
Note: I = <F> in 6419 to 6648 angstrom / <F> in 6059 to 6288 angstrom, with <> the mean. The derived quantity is 1.08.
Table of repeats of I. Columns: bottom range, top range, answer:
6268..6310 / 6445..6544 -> 1.08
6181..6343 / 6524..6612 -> 1.09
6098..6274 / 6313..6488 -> 1.07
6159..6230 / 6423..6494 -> 1.12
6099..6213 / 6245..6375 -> 1.02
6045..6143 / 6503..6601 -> 1.04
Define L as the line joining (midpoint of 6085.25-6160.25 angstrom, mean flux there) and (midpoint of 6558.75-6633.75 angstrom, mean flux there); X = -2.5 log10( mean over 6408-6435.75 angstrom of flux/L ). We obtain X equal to 0.02 mag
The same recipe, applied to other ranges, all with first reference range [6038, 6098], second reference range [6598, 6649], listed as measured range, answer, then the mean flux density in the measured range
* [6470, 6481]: -0.036 mag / 13.6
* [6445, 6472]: -0.014 mag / 13.4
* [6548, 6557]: 0.006 mag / 13.2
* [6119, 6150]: -0.014 mag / 13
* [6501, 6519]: 0.032 mag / 12.9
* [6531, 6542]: -0.022 mag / 13.5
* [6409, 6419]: 0.059 mag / 12.4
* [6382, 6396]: -0.052 mag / 13.8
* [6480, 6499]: -0.017 mag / 13.4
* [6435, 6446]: -0.033 mag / 13.6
